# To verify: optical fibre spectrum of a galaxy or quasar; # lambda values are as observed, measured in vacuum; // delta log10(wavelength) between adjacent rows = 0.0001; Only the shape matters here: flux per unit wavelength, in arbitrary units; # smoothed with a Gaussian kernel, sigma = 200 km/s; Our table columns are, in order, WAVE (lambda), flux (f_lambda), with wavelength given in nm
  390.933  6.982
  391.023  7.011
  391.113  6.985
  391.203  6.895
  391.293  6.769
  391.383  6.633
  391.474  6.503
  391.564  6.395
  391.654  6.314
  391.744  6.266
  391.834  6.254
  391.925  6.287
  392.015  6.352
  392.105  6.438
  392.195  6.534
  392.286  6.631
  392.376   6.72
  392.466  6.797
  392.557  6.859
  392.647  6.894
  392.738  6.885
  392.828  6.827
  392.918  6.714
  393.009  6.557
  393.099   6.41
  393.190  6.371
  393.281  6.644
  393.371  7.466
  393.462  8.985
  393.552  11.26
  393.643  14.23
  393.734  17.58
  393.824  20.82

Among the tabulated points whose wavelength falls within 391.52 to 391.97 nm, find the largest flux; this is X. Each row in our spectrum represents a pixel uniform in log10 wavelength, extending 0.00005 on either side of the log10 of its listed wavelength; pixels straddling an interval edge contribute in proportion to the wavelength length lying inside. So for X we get 6.395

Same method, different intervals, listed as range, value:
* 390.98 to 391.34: 7.011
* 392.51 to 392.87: 6.894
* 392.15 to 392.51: 6.797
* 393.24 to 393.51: 8.985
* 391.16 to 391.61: 6.895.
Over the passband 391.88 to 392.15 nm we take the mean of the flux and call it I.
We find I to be 6.38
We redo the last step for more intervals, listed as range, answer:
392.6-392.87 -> 6.88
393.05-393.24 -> 6.39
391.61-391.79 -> 6.3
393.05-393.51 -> 7.2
